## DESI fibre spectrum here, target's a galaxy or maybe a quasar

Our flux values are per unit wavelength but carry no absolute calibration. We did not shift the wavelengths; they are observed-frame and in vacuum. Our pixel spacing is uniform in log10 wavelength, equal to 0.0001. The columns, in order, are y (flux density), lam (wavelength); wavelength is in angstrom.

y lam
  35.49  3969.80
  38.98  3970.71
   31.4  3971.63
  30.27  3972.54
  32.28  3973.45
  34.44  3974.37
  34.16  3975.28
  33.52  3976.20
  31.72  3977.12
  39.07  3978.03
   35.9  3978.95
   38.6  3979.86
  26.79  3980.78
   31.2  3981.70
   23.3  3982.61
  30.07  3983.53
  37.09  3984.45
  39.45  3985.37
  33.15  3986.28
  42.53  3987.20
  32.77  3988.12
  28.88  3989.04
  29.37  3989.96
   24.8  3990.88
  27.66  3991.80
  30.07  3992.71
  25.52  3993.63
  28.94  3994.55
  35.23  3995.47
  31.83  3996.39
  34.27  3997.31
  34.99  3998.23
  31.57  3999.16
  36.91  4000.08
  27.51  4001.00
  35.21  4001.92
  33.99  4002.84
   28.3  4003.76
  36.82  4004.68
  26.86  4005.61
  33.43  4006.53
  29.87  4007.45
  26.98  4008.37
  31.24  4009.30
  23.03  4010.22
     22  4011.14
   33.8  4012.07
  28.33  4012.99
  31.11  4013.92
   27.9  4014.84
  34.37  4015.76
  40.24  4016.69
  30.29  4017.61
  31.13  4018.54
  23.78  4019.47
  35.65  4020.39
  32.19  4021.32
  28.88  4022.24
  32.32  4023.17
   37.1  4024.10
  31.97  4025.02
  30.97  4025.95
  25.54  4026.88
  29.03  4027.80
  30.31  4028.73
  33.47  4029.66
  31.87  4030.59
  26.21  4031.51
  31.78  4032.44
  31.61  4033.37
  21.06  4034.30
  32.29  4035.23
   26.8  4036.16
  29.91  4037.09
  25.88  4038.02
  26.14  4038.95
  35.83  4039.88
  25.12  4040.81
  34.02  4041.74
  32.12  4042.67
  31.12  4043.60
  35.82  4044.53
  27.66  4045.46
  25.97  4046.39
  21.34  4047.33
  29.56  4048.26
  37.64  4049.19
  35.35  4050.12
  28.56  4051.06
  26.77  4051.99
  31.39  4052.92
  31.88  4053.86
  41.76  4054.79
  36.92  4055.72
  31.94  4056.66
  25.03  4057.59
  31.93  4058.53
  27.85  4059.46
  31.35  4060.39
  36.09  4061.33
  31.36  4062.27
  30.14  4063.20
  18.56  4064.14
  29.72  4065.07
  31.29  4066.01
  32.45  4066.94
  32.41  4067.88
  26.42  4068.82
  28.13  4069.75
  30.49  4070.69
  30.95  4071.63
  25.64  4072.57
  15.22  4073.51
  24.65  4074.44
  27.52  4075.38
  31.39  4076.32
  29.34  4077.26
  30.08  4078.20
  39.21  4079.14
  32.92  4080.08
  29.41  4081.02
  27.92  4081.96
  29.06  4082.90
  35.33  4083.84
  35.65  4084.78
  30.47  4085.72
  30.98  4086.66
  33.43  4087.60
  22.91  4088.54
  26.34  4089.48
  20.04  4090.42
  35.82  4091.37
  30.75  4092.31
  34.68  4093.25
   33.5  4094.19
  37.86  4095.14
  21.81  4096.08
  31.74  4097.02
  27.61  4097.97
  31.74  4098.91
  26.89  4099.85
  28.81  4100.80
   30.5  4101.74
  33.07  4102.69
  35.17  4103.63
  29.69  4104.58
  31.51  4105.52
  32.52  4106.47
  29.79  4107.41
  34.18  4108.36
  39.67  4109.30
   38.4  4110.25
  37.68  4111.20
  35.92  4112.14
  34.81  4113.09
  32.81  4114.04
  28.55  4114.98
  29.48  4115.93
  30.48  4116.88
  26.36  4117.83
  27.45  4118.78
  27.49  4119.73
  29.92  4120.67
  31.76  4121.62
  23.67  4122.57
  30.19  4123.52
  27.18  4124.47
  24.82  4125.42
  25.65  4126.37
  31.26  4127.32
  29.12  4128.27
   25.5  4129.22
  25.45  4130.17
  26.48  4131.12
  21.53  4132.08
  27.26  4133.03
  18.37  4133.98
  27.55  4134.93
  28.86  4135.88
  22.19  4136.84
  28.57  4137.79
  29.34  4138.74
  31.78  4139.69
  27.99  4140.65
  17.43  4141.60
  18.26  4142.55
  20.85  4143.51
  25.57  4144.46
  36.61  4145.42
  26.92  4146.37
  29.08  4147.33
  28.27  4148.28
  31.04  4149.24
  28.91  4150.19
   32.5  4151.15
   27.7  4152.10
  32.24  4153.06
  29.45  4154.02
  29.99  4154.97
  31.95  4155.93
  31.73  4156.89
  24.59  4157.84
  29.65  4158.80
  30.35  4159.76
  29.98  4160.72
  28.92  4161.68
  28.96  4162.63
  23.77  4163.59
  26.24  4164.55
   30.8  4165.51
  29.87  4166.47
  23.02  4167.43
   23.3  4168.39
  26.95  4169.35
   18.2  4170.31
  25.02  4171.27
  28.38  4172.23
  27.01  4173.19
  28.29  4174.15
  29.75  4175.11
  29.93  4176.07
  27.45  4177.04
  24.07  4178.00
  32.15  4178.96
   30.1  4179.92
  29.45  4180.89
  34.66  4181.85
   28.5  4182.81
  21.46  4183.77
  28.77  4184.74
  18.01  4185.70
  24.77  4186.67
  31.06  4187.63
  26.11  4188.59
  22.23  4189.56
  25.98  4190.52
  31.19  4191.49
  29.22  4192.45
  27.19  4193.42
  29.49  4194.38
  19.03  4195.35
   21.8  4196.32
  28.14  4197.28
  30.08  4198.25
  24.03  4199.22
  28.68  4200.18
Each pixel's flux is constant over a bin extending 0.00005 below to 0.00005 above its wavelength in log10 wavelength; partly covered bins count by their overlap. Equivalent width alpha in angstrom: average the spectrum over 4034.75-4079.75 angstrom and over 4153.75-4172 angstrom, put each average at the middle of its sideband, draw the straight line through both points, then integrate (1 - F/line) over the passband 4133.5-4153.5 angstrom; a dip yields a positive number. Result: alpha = 0.6 angstrom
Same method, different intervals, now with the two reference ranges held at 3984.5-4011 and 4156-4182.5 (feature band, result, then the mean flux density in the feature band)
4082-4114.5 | -2.6 angstrom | 31.8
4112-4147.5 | 1.8 angstrom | 27.3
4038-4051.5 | 0.1 angstrom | 30.3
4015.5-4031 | -0.4 angstrom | 31.7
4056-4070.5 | 0.2 angstrom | 29.8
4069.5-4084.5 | 0.3 angstrom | 29.3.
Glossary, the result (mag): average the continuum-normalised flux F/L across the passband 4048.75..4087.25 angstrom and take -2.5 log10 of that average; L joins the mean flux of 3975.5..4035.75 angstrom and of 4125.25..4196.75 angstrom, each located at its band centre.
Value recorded -0.032 mag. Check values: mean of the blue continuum 31.3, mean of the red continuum 27.2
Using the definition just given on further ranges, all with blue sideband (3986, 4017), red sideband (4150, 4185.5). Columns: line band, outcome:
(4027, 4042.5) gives 0.04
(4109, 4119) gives -0.13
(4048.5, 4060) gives -0.07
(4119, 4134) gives 0.08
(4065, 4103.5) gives -0.01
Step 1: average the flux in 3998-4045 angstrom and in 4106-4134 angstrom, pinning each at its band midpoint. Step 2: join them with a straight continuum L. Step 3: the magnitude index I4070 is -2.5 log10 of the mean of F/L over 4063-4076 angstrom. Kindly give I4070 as 0.10 mag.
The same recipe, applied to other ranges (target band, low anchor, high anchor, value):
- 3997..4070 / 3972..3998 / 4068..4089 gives 0.01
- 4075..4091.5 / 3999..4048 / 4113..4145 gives -0.07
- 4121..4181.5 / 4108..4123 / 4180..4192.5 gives 0.07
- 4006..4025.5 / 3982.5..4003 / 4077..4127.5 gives 0.04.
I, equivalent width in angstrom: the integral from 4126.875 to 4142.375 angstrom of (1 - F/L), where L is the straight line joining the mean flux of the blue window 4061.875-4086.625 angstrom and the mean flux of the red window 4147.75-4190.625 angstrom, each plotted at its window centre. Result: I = 1.3 angstrom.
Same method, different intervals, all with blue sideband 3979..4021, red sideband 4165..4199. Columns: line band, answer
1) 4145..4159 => -1.2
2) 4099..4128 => -2.3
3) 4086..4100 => -0.4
